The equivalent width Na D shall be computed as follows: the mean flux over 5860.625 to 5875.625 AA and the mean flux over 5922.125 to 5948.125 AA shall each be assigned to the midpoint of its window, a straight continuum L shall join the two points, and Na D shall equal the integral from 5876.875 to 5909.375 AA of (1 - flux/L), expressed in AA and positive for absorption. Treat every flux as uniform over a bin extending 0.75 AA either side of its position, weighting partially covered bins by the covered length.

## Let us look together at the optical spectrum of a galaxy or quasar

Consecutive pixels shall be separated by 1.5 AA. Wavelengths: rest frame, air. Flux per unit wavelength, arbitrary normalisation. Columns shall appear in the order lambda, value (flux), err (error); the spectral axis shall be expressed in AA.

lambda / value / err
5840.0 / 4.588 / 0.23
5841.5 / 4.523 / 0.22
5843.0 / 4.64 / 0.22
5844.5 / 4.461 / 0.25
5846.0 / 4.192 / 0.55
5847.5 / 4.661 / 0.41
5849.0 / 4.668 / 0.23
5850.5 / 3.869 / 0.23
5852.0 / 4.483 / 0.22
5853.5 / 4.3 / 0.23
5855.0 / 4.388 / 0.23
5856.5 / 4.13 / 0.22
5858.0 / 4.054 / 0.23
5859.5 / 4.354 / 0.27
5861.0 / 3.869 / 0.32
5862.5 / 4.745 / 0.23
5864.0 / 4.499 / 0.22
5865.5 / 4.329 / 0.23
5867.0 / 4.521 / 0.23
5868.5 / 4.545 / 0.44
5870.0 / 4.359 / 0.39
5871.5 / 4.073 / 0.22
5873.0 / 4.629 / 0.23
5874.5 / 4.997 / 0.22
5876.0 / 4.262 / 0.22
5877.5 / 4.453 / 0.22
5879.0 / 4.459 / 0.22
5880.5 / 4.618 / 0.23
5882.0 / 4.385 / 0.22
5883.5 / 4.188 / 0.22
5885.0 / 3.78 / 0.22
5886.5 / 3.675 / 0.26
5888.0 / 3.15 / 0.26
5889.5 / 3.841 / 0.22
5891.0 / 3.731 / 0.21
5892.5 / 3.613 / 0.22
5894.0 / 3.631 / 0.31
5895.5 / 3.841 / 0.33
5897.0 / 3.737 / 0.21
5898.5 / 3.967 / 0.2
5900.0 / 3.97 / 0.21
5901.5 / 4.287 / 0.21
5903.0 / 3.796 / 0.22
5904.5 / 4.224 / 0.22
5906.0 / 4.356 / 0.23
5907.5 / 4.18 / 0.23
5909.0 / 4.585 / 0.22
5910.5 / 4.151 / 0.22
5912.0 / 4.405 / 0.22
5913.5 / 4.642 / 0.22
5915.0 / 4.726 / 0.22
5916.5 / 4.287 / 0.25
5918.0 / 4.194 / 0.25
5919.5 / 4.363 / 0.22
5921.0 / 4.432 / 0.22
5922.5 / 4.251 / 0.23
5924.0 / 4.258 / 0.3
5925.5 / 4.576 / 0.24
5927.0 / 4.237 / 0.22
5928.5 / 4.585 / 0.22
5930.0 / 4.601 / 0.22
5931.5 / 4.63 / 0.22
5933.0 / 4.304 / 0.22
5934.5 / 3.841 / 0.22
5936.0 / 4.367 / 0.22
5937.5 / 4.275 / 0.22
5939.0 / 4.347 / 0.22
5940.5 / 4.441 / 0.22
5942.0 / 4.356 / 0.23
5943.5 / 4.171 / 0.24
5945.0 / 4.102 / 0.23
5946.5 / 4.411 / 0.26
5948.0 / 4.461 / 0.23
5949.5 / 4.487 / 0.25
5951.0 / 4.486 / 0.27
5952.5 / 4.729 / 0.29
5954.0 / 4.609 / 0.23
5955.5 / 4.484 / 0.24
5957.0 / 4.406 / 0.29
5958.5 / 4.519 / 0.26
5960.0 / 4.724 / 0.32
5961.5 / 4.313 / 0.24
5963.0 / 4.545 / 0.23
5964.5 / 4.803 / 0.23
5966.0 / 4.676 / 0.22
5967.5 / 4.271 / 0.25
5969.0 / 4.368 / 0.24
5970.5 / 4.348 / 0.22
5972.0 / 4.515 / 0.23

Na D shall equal 3.00 AA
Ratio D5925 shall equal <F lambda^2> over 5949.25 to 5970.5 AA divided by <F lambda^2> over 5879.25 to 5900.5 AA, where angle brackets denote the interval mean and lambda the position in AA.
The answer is 1.2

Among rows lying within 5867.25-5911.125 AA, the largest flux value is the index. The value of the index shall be 4.997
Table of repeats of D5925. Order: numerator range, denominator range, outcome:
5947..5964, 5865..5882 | 1.04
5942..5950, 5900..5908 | 1.06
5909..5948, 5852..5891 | 1.05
